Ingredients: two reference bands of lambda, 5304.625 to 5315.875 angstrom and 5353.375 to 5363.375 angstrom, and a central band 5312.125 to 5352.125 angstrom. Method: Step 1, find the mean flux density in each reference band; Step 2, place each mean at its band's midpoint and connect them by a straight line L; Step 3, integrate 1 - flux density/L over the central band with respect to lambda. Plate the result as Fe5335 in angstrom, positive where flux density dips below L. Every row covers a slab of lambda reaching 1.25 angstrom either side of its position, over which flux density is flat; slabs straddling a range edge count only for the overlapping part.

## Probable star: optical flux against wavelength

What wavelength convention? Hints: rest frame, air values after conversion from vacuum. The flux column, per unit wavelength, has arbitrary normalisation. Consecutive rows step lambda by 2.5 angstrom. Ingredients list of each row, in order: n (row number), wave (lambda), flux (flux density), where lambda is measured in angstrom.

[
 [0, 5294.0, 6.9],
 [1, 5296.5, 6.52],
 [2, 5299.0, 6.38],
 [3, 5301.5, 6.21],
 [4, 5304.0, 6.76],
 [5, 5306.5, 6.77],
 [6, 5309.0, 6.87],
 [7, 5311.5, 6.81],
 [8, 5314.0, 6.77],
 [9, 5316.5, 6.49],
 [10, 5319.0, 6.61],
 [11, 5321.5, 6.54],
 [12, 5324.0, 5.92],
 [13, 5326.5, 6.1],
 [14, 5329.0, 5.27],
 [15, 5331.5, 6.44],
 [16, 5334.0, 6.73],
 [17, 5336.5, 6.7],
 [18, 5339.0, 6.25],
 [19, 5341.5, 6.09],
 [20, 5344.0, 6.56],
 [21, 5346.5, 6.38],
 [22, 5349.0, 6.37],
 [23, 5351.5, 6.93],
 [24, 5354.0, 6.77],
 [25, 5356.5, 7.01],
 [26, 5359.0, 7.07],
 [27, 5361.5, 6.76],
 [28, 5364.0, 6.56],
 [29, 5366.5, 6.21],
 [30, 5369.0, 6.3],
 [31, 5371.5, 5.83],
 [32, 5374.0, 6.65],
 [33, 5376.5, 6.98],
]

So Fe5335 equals 2.6 angstrom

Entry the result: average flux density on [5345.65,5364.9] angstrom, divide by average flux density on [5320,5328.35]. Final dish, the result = 1.10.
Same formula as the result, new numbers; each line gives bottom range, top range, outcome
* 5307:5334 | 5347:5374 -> 1.03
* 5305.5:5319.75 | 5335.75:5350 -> 0.95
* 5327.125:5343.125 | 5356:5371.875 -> 1.05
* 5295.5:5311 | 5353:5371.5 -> 1.00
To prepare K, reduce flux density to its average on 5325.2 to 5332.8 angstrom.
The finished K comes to 5.94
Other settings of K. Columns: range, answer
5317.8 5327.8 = 6.29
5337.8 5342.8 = 6.17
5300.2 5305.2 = 6.48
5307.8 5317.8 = 6.73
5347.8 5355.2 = 6.69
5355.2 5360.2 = 7.04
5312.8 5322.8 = 6.6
